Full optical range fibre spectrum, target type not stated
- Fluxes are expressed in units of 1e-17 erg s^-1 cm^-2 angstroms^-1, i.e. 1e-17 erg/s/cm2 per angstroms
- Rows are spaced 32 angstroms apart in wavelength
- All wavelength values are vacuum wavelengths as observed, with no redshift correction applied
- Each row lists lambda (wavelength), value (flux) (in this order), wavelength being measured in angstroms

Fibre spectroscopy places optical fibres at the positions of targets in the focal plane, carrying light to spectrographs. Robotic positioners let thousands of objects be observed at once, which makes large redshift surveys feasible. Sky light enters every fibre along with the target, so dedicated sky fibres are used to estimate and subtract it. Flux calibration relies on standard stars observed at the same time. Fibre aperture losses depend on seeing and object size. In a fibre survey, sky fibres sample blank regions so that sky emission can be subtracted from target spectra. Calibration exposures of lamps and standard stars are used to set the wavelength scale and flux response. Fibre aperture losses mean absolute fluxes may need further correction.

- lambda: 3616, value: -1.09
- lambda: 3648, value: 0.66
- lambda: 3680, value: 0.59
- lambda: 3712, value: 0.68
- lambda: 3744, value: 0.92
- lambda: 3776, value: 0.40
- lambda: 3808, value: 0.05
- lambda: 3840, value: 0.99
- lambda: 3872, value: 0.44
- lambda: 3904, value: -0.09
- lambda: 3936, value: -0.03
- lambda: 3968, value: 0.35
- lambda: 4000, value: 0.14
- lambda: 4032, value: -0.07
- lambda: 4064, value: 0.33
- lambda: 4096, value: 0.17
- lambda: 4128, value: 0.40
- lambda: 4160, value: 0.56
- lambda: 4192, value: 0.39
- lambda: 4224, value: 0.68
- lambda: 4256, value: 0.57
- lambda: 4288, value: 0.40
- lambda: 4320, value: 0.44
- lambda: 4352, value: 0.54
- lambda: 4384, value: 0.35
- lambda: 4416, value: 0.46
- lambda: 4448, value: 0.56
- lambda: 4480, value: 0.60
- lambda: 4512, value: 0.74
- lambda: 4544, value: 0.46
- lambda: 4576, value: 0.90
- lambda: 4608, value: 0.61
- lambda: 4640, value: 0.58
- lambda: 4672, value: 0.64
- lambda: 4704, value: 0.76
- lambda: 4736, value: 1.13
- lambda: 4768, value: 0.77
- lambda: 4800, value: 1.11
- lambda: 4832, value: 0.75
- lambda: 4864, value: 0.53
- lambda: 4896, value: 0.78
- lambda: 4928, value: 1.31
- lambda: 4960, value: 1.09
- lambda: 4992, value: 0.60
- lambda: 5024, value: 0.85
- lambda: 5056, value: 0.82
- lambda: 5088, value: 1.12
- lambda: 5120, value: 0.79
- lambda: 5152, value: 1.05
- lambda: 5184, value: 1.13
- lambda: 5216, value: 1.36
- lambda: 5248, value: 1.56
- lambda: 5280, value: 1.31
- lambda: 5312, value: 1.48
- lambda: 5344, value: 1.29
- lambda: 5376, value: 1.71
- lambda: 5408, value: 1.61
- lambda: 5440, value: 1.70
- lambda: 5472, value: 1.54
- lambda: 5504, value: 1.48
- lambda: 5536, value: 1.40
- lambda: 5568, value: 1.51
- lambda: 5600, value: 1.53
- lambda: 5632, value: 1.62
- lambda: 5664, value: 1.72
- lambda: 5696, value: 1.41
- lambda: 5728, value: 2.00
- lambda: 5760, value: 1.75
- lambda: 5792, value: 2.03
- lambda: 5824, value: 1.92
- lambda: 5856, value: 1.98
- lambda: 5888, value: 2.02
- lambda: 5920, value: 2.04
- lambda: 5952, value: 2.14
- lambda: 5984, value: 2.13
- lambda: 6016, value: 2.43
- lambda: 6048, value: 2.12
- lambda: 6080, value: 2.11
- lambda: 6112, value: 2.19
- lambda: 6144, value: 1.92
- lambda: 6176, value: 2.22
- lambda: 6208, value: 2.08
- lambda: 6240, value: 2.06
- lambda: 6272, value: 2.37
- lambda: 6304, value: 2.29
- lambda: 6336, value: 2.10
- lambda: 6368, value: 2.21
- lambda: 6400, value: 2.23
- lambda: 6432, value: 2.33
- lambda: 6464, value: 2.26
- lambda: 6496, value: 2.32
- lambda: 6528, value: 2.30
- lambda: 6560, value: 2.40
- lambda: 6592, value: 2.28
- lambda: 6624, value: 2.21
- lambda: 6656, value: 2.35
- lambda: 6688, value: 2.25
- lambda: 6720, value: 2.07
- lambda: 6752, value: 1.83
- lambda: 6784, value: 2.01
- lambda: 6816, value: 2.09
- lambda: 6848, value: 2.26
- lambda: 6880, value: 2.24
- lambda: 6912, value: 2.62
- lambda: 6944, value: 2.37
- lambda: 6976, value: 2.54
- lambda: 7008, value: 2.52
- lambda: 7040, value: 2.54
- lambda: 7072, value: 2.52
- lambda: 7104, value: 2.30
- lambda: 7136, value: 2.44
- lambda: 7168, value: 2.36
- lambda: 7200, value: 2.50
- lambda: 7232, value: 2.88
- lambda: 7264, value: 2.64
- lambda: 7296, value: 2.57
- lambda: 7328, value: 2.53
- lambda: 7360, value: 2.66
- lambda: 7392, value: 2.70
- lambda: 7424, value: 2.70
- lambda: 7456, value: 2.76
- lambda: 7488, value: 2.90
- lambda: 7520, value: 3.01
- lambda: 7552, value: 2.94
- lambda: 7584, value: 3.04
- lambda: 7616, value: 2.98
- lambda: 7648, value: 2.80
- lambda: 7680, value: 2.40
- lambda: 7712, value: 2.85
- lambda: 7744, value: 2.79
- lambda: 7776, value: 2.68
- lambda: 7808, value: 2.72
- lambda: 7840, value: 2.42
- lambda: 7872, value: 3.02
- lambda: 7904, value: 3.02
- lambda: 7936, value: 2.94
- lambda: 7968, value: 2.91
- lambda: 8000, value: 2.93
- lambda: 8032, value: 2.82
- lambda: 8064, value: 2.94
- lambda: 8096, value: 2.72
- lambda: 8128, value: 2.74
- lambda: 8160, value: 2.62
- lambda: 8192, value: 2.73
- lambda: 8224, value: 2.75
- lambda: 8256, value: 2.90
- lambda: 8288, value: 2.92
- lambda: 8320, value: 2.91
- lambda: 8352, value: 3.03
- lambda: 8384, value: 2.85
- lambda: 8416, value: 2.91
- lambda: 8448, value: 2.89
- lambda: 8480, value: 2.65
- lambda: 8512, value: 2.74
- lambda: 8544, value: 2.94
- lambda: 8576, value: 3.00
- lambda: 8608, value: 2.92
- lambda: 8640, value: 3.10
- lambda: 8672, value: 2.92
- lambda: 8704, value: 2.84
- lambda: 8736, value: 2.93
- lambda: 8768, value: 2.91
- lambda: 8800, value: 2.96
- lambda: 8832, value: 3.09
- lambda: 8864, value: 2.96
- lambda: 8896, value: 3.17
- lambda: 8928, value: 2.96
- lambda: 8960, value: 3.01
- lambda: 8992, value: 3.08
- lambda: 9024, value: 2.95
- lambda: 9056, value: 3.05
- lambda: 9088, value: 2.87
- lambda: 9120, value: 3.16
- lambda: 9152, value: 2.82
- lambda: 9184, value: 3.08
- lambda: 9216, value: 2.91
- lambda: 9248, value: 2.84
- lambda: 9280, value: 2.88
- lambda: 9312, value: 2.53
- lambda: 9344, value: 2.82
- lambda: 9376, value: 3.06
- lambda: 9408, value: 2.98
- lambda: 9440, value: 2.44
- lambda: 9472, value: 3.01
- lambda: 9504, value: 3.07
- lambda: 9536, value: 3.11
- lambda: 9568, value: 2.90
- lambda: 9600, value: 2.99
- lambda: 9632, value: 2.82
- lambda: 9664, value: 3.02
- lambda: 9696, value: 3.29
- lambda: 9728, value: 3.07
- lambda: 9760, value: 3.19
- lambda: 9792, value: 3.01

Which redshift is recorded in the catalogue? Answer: 0.303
